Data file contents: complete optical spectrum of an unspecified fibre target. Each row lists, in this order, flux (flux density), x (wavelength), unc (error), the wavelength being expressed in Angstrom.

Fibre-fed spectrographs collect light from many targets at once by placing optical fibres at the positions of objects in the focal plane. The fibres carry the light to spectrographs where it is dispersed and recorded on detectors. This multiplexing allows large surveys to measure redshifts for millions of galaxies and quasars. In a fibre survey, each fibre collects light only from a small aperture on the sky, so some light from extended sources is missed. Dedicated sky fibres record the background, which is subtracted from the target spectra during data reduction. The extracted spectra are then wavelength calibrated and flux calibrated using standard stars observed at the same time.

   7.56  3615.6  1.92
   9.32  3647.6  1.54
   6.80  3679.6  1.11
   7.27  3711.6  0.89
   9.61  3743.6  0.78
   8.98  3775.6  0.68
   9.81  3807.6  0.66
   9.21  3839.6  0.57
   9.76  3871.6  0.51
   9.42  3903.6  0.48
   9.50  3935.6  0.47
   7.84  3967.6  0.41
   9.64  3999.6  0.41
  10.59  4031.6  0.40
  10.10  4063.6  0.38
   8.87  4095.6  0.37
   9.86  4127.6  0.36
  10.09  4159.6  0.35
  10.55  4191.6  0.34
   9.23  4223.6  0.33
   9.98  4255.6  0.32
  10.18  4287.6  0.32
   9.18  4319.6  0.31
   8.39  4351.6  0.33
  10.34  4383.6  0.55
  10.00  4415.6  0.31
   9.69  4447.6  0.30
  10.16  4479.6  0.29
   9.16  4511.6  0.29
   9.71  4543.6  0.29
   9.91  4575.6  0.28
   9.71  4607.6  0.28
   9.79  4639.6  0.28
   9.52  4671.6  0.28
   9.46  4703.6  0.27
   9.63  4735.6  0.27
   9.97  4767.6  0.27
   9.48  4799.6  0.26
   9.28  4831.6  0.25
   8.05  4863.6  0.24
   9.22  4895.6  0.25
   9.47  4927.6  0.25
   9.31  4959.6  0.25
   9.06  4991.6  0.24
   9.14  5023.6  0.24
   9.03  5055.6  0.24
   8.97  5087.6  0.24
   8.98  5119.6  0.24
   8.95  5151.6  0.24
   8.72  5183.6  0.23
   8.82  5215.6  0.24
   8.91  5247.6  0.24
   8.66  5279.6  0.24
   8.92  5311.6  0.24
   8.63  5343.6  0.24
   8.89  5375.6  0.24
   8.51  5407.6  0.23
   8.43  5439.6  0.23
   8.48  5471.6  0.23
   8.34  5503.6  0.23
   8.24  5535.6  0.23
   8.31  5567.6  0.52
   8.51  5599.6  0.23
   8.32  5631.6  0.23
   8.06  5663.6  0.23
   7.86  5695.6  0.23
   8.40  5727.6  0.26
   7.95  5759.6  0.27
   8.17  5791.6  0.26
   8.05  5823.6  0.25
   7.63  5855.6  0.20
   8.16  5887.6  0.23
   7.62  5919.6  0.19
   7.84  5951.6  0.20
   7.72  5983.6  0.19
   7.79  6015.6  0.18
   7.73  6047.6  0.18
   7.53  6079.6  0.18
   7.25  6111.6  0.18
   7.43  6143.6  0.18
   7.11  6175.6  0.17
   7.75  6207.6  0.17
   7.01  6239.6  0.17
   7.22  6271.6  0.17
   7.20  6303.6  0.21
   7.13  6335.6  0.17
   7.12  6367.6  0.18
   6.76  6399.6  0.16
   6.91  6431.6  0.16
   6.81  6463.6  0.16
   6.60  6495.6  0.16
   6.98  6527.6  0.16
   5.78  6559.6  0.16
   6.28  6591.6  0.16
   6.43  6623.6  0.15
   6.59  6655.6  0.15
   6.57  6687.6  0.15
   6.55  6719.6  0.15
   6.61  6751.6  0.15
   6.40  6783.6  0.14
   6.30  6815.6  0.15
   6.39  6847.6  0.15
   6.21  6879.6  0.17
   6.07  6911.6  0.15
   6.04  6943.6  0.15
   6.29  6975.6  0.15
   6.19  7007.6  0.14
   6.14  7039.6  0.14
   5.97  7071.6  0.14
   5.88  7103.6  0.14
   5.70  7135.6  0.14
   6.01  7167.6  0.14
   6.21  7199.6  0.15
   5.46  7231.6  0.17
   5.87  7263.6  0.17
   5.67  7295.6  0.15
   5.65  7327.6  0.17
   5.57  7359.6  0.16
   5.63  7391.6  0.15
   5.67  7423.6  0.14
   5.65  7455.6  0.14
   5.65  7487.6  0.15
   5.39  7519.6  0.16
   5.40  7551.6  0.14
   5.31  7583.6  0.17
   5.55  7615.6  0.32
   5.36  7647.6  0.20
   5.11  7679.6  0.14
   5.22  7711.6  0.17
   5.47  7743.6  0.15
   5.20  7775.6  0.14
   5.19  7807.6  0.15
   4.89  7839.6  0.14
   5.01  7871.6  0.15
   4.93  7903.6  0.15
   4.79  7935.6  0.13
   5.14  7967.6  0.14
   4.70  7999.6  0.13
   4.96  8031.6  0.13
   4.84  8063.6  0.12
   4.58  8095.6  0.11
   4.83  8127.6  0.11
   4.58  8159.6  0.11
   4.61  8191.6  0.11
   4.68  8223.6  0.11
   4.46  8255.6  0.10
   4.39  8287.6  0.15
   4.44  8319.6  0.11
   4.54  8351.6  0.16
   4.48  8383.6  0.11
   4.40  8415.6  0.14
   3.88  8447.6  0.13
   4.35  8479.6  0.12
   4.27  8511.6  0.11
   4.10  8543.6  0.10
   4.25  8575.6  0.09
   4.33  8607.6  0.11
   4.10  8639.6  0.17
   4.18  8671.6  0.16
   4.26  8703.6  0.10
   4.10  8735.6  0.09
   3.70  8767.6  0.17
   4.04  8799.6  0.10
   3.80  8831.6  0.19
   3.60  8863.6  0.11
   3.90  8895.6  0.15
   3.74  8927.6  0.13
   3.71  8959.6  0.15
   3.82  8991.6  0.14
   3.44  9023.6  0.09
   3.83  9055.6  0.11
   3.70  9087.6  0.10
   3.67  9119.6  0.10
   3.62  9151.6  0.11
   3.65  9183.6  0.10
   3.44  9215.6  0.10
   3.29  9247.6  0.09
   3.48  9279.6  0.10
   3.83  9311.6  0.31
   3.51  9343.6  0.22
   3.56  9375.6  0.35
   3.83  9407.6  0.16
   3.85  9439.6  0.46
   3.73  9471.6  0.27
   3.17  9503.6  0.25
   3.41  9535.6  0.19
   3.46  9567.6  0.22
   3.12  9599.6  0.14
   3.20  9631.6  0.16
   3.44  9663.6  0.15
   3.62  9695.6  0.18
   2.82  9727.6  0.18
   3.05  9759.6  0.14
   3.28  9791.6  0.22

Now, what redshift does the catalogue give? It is 0.001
